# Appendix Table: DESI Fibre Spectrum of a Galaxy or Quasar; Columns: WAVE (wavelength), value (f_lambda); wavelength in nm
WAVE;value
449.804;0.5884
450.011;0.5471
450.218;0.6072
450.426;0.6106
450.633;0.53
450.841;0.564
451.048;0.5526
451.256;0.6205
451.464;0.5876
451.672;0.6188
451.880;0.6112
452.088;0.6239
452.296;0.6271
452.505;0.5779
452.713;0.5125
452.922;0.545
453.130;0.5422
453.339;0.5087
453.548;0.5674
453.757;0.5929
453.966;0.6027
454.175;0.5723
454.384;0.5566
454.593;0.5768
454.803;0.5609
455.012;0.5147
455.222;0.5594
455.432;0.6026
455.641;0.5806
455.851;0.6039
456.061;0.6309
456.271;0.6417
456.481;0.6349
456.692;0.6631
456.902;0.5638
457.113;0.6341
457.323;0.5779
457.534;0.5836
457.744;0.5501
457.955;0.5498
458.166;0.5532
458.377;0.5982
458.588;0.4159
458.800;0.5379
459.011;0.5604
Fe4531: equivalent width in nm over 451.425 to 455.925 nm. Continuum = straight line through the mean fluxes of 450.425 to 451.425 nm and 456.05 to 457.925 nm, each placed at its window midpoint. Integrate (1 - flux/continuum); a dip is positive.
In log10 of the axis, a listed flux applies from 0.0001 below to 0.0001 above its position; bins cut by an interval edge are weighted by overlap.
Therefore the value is 0.100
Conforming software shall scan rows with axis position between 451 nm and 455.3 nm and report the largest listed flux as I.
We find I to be 0.6271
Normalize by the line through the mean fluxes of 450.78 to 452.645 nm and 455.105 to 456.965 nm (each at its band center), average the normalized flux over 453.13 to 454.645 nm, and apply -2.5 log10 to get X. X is 0.07 mag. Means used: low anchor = 0.597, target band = 0.566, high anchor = 0.609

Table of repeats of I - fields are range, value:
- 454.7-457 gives 0.6631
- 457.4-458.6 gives 0.5982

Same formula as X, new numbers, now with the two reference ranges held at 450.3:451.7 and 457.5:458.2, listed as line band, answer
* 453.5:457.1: -0.05 mag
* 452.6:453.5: 0.09 mag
